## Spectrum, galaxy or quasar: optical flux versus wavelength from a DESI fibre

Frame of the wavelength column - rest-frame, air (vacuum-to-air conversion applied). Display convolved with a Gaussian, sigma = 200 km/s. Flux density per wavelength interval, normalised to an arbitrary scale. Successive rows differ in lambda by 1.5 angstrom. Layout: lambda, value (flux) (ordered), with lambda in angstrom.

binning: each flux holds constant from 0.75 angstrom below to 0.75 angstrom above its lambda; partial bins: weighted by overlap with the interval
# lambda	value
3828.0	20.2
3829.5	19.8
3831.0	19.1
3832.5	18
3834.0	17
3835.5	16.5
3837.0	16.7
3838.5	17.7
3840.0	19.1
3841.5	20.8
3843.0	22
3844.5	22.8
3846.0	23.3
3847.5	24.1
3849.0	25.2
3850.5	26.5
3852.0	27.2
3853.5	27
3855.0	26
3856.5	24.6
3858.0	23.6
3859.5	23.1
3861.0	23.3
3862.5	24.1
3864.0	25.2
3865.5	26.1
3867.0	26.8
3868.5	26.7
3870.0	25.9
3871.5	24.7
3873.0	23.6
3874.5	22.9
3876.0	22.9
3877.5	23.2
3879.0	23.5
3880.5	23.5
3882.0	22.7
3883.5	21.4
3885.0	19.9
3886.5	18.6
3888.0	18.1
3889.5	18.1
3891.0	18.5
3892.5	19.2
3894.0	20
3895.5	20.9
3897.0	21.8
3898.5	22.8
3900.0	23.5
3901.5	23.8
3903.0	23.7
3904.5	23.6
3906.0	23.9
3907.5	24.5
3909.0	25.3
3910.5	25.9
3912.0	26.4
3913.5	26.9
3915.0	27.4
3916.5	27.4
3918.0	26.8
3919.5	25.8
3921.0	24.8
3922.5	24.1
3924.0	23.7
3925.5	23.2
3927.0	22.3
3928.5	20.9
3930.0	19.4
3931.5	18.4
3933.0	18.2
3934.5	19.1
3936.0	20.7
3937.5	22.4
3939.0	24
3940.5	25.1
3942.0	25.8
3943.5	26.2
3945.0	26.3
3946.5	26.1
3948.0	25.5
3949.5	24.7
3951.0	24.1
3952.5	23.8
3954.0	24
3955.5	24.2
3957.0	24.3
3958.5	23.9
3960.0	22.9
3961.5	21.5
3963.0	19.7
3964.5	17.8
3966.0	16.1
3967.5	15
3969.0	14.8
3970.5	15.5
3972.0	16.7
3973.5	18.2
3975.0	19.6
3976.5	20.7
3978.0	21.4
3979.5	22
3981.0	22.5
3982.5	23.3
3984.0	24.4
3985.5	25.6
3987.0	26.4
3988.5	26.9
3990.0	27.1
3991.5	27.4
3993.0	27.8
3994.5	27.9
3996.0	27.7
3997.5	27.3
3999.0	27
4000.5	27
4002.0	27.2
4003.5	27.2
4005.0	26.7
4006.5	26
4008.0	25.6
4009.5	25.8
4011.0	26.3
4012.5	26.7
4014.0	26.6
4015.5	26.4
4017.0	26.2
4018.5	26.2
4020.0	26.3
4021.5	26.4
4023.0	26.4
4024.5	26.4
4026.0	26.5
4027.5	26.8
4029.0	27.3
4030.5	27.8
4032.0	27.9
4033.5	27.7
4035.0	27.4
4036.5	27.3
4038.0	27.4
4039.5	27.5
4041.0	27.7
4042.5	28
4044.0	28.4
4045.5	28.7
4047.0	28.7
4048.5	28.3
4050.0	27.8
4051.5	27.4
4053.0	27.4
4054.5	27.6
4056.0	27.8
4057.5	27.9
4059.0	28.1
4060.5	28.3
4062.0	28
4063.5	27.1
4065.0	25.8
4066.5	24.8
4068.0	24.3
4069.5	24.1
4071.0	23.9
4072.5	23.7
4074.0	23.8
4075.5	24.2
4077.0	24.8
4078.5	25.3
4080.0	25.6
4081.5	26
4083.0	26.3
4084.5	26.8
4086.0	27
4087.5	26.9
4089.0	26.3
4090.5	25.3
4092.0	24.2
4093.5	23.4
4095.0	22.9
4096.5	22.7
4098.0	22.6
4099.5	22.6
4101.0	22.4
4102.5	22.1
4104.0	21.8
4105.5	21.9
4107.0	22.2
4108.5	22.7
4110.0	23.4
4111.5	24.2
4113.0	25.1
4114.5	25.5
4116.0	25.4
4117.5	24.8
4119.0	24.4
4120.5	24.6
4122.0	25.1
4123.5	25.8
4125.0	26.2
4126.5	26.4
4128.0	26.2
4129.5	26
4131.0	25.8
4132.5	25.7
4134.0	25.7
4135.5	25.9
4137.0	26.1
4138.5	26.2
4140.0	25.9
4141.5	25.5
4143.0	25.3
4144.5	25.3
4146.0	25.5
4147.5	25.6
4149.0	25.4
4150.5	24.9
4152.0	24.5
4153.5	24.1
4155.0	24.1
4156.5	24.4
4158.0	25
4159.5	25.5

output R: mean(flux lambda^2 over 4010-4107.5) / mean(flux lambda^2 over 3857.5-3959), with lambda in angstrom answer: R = 1.20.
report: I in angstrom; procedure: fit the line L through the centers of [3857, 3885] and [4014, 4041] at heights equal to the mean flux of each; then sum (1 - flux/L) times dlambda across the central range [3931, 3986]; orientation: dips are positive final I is 8.3 angstrom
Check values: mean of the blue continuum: 24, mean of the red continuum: 26.9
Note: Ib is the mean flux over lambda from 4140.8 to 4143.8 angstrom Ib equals 25.4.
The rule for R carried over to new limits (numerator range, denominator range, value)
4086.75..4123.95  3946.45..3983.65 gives 1.22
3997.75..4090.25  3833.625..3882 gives 1.25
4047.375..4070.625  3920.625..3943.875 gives 1.29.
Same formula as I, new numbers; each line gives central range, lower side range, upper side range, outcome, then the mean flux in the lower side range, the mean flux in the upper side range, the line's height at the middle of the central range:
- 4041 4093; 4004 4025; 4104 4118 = -3.1 angstrom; 26.3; 23.8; 24.9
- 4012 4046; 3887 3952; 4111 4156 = -3.9 angstrom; 23.2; 25.4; 24.3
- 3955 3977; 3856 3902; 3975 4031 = 5.0 angstrom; 22.7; 25.9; 25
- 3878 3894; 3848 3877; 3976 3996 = 3.0 angstrom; 25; 25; 25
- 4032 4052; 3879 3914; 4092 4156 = -3.5 angstrom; 22.3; 24.6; 23.7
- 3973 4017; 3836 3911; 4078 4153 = -2.7 angstrom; 22.9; 24.9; 23.9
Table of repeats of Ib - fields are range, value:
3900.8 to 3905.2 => 23.7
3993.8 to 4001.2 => 27.4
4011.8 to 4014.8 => 26.6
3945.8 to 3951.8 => 25.1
